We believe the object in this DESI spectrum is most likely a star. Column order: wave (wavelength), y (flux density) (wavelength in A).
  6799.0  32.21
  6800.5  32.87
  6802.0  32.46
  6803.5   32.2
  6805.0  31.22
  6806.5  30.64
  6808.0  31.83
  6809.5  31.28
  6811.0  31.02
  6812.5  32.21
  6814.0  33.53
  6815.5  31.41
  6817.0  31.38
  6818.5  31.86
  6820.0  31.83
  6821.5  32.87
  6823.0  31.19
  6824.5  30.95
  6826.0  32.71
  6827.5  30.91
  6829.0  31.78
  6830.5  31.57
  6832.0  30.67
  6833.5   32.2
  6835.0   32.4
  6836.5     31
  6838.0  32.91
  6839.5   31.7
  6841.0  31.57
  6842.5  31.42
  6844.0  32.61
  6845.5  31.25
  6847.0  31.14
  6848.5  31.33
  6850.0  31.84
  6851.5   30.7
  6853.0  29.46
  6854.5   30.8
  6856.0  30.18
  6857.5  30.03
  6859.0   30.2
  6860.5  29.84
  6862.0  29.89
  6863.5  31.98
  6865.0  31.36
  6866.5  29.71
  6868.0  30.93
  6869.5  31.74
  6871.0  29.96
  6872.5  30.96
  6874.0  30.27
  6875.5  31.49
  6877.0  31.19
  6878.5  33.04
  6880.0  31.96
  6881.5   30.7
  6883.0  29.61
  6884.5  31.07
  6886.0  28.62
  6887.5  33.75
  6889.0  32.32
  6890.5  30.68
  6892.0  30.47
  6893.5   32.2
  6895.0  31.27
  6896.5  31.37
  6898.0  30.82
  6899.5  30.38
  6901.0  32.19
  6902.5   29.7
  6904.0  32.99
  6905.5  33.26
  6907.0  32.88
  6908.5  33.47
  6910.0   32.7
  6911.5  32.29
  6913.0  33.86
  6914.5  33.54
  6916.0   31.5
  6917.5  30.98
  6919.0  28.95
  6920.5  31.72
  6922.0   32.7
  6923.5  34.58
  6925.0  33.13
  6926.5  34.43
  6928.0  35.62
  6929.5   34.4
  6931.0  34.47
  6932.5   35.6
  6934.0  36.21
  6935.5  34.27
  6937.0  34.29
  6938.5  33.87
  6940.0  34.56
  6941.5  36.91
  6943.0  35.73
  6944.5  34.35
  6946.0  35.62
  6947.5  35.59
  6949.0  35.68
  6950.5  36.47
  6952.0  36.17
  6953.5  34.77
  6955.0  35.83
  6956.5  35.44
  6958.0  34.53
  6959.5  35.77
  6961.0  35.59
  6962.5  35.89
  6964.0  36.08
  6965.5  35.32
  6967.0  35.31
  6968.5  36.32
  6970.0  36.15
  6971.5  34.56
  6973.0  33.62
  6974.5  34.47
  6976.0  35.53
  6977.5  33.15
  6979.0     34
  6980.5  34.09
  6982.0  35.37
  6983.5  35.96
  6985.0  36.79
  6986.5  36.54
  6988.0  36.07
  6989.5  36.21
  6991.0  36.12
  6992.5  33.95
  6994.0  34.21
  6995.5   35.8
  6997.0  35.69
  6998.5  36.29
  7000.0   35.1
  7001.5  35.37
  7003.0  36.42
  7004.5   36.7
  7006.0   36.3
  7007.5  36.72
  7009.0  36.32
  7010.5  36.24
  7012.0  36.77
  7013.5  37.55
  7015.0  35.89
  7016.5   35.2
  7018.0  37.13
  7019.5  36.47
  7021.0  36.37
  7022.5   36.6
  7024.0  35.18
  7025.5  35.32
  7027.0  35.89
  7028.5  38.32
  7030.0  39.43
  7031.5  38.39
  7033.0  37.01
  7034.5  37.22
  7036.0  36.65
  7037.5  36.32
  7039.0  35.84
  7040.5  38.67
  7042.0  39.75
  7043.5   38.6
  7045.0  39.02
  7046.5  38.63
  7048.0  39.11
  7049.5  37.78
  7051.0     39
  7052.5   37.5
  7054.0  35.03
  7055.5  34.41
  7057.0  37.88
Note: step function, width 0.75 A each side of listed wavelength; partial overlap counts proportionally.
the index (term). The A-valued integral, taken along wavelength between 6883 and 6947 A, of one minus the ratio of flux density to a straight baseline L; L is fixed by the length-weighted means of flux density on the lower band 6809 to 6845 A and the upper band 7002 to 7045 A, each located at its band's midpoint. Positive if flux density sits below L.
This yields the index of 2.23 A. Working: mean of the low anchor 31.8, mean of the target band 32.9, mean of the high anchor 36.9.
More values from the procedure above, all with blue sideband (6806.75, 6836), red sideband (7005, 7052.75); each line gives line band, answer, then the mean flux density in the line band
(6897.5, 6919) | 1.23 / 32.1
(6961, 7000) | 0.65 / 35.3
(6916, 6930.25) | 0.65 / 32.9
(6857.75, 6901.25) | 2.96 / 31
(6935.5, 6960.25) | -0.17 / 35.3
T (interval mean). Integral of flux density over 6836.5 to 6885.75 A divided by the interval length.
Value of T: 31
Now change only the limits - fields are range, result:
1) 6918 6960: 34.7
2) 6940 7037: 35.9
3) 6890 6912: 31.8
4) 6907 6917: 32.8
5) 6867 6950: 32.7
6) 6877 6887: 30.9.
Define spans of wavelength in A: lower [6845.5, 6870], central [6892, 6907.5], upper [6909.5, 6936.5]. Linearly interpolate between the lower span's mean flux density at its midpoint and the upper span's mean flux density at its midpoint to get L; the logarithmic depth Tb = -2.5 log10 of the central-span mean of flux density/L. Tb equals 0.028 mag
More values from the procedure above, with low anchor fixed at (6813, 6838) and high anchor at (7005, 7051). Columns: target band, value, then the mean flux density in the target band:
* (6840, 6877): 0.062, 30.9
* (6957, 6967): -0.002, 35.5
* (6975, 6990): 0.019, 35.3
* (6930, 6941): -0.002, 34.8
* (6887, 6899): 0.069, 31.5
